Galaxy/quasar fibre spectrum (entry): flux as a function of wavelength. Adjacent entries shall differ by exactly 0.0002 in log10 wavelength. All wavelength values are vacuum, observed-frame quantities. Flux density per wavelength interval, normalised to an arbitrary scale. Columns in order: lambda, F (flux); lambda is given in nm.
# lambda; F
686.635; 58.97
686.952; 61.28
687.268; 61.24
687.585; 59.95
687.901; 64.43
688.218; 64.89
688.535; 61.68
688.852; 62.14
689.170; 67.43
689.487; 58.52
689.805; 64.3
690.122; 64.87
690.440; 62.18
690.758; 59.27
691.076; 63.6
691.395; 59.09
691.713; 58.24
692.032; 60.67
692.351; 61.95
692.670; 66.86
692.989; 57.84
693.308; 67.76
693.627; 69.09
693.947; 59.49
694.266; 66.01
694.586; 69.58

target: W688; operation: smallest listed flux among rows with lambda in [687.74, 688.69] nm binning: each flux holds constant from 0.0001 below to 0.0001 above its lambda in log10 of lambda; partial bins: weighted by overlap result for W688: 61.68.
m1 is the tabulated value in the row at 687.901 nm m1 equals 64.43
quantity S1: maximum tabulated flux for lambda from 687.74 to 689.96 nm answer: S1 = 67.43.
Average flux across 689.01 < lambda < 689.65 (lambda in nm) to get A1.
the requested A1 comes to 62.9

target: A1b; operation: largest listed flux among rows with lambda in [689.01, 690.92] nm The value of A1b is 67.43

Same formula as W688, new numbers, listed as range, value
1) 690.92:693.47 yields 57.84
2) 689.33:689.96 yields 58.52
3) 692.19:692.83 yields 61.95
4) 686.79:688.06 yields 59.95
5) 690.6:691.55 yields 59.09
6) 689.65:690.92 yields 59.27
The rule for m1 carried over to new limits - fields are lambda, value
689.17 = 67.43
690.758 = 59.27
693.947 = 59.49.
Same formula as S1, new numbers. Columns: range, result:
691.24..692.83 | 66.86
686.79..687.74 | 61.28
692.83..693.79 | 69.09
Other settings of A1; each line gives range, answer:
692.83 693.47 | 62.9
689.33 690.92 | 61.9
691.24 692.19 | 59.3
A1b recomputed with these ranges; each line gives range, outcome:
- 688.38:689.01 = 62.14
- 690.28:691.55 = 63.6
